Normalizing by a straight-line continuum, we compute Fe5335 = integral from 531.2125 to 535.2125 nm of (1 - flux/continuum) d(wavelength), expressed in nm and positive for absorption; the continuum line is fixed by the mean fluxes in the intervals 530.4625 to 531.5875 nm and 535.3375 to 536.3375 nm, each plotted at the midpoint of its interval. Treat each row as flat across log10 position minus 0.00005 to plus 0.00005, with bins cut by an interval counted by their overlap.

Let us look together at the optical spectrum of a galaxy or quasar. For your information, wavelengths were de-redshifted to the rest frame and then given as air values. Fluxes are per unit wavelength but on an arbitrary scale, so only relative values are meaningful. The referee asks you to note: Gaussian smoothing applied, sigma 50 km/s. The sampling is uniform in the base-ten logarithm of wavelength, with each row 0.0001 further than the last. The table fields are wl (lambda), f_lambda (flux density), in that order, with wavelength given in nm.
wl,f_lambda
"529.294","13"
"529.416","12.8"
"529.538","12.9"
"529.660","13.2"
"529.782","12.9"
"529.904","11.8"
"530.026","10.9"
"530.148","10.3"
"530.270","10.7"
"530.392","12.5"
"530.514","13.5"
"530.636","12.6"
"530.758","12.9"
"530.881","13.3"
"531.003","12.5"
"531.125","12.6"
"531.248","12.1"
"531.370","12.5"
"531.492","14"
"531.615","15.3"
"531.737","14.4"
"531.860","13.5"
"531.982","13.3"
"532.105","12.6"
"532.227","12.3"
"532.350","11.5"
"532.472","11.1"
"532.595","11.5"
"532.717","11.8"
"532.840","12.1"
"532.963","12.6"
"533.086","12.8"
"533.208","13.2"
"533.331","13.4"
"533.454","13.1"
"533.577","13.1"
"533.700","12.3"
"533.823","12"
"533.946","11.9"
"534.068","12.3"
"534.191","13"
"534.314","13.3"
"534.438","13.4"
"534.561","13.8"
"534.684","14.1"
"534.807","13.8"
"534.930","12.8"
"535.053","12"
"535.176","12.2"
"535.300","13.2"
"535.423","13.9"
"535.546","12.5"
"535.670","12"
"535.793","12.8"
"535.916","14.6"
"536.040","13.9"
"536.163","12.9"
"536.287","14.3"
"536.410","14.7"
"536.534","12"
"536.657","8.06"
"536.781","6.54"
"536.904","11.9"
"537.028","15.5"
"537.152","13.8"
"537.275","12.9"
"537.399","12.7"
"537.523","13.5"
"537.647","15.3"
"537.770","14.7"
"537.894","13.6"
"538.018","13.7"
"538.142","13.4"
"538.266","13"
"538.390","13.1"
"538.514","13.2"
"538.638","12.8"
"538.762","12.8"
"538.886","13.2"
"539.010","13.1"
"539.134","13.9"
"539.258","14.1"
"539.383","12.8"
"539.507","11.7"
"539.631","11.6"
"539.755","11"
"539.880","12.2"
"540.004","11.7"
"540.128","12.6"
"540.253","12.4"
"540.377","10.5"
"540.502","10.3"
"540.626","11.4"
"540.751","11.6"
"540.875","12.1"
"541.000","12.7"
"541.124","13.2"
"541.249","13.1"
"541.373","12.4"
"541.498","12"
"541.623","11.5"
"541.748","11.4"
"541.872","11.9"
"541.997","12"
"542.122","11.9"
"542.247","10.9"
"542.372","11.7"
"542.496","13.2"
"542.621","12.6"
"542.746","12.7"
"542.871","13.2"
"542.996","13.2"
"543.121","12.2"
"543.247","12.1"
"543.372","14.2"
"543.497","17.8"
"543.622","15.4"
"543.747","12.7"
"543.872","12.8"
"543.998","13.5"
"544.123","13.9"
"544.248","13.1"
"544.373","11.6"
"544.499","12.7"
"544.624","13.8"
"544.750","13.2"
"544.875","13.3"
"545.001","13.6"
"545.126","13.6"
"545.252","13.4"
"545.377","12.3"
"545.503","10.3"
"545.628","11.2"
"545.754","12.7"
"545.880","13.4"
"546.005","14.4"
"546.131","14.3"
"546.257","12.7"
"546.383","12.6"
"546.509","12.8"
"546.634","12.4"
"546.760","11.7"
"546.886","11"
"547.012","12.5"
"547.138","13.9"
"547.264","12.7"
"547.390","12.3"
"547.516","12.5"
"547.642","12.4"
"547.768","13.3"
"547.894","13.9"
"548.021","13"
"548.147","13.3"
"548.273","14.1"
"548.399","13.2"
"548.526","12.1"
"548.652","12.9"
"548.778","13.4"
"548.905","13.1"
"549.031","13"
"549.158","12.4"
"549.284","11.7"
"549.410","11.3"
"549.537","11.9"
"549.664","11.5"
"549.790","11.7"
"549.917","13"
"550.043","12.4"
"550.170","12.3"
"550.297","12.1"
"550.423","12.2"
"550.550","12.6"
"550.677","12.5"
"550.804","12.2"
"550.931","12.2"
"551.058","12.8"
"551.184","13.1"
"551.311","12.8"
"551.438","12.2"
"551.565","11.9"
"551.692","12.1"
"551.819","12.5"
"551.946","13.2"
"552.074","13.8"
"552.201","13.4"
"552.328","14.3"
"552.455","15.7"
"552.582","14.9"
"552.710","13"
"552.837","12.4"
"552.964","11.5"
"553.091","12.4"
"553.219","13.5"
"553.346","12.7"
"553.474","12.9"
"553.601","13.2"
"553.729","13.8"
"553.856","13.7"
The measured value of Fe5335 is 0.09 nm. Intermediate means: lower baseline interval 13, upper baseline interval 13.3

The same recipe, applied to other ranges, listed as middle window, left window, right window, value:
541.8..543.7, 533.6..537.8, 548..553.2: -0.03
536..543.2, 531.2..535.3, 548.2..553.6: 0.16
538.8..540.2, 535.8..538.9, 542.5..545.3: 0.06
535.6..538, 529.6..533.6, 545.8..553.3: -0.06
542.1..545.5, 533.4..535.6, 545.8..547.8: -0.07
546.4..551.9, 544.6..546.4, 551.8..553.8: 0.26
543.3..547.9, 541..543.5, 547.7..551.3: -0.18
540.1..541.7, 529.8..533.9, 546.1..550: 0.08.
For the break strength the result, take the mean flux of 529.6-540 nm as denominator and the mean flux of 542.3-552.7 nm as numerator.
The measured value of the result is 1.0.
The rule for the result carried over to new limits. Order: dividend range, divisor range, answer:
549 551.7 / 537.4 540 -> 0.94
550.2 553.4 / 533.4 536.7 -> 1.00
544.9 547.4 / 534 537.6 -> 0.99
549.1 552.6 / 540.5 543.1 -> 1.04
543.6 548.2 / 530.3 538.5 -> 1.00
